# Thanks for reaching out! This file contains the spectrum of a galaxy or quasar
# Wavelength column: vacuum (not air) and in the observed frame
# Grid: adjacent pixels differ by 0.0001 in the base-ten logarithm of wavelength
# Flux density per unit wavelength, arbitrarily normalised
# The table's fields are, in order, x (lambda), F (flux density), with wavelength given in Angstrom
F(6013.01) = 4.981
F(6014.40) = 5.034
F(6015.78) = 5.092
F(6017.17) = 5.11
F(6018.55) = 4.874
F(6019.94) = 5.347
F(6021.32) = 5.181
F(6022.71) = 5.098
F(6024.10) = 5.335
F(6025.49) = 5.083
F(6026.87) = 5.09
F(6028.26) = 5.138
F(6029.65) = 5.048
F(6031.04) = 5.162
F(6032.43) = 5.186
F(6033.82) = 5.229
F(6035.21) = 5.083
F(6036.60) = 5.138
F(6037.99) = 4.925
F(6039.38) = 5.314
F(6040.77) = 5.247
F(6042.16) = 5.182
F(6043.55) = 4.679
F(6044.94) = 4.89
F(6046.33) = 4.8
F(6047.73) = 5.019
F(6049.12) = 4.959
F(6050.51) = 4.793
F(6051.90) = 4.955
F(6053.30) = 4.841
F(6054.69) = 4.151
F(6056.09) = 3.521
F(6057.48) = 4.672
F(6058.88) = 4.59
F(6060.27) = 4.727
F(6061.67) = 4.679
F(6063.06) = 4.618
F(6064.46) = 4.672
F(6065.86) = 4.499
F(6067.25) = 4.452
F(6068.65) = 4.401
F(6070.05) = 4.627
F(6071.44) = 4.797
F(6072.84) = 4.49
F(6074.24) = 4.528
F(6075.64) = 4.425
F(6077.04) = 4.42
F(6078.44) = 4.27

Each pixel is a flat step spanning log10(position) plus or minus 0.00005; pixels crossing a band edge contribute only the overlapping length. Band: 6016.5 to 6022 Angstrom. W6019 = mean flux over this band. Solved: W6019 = 5.14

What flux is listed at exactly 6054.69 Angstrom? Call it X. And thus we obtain 4.151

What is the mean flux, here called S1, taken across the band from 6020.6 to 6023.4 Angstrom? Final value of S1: 5.15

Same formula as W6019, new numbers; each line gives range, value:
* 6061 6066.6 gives 4.62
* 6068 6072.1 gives 4.62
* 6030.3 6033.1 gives 5.17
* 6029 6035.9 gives 5.14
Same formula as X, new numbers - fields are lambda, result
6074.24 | 4.528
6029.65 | 5.048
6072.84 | 4.49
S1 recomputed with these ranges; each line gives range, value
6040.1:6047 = 4.96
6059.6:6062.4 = 4.7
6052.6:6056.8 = 4.17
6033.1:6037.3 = 5.15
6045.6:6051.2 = 4.89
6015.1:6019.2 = 5.03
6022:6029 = 5.14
